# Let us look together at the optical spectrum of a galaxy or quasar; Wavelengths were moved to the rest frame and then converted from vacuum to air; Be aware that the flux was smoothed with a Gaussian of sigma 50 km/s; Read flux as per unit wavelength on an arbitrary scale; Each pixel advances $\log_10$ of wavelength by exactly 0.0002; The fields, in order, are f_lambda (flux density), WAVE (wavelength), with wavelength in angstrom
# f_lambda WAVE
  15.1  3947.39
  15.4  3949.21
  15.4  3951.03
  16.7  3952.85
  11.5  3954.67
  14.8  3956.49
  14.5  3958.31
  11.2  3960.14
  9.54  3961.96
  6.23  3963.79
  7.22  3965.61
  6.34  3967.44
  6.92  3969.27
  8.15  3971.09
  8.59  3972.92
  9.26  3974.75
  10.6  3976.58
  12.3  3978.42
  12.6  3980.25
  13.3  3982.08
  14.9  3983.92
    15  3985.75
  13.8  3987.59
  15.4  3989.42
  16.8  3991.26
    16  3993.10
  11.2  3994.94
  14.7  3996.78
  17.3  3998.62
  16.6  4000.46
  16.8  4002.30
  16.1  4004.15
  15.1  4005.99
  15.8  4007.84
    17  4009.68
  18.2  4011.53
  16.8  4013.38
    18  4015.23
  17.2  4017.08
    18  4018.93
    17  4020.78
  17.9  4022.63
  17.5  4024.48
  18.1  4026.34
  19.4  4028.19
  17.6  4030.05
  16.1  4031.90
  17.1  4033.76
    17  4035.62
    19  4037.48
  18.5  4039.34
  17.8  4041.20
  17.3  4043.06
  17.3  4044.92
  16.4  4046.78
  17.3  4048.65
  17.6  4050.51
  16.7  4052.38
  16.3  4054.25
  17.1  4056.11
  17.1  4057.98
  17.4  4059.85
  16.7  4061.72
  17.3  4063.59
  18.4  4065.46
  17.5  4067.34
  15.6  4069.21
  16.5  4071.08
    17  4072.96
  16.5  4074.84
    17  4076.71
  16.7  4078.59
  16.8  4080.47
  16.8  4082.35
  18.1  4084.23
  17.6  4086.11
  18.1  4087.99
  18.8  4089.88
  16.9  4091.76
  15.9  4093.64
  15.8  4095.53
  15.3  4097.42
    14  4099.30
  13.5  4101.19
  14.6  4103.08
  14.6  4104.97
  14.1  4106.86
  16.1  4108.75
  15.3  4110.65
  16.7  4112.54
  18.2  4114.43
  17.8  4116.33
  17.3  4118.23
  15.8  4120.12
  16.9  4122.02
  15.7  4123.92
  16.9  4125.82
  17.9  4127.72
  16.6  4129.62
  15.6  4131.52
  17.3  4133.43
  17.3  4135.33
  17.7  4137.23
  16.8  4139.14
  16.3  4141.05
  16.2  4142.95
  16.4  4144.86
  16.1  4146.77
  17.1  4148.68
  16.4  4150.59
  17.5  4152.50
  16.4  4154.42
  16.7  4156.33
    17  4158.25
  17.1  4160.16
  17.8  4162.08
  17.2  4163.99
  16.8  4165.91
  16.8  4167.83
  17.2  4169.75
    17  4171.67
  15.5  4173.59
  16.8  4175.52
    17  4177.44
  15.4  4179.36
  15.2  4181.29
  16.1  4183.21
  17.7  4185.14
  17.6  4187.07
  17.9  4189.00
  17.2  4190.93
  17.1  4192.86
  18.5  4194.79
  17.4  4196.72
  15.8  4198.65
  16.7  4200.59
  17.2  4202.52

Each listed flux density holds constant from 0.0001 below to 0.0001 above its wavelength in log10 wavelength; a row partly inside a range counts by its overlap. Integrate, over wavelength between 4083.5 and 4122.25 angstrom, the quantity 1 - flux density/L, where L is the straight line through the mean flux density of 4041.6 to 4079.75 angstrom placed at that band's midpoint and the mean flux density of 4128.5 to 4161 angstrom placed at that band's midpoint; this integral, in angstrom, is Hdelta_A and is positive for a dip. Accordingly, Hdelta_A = 1.5 angstrom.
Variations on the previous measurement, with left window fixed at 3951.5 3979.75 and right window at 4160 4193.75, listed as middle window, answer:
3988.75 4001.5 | -4.7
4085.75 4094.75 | -2.1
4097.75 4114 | -0.3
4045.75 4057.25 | -3.5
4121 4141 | -1.8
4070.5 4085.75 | -3.5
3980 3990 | -3.0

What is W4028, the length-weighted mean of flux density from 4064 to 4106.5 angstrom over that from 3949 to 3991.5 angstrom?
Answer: 1.39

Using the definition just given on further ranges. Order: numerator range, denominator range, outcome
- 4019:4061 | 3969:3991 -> 1.45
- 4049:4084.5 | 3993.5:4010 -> 1.09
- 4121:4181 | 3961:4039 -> 1.15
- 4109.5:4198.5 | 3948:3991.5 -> 1.42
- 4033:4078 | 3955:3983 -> 1.70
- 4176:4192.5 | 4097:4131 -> 1.05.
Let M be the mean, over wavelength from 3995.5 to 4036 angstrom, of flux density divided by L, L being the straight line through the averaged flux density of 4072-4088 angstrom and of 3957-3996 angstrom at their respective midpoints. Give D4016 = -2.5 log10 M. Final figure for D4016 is -0.24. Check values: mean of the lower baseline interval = 11.5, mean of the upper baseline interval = 17.1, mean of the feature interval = 17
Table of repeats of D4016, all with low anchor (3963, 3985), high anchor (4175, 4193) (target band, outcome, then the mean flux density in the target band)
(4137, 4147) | -0.08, 16.5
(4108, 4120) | -0.17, 16.8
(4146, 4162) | -0.07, 16.8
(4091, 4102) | -0.10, 15.2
